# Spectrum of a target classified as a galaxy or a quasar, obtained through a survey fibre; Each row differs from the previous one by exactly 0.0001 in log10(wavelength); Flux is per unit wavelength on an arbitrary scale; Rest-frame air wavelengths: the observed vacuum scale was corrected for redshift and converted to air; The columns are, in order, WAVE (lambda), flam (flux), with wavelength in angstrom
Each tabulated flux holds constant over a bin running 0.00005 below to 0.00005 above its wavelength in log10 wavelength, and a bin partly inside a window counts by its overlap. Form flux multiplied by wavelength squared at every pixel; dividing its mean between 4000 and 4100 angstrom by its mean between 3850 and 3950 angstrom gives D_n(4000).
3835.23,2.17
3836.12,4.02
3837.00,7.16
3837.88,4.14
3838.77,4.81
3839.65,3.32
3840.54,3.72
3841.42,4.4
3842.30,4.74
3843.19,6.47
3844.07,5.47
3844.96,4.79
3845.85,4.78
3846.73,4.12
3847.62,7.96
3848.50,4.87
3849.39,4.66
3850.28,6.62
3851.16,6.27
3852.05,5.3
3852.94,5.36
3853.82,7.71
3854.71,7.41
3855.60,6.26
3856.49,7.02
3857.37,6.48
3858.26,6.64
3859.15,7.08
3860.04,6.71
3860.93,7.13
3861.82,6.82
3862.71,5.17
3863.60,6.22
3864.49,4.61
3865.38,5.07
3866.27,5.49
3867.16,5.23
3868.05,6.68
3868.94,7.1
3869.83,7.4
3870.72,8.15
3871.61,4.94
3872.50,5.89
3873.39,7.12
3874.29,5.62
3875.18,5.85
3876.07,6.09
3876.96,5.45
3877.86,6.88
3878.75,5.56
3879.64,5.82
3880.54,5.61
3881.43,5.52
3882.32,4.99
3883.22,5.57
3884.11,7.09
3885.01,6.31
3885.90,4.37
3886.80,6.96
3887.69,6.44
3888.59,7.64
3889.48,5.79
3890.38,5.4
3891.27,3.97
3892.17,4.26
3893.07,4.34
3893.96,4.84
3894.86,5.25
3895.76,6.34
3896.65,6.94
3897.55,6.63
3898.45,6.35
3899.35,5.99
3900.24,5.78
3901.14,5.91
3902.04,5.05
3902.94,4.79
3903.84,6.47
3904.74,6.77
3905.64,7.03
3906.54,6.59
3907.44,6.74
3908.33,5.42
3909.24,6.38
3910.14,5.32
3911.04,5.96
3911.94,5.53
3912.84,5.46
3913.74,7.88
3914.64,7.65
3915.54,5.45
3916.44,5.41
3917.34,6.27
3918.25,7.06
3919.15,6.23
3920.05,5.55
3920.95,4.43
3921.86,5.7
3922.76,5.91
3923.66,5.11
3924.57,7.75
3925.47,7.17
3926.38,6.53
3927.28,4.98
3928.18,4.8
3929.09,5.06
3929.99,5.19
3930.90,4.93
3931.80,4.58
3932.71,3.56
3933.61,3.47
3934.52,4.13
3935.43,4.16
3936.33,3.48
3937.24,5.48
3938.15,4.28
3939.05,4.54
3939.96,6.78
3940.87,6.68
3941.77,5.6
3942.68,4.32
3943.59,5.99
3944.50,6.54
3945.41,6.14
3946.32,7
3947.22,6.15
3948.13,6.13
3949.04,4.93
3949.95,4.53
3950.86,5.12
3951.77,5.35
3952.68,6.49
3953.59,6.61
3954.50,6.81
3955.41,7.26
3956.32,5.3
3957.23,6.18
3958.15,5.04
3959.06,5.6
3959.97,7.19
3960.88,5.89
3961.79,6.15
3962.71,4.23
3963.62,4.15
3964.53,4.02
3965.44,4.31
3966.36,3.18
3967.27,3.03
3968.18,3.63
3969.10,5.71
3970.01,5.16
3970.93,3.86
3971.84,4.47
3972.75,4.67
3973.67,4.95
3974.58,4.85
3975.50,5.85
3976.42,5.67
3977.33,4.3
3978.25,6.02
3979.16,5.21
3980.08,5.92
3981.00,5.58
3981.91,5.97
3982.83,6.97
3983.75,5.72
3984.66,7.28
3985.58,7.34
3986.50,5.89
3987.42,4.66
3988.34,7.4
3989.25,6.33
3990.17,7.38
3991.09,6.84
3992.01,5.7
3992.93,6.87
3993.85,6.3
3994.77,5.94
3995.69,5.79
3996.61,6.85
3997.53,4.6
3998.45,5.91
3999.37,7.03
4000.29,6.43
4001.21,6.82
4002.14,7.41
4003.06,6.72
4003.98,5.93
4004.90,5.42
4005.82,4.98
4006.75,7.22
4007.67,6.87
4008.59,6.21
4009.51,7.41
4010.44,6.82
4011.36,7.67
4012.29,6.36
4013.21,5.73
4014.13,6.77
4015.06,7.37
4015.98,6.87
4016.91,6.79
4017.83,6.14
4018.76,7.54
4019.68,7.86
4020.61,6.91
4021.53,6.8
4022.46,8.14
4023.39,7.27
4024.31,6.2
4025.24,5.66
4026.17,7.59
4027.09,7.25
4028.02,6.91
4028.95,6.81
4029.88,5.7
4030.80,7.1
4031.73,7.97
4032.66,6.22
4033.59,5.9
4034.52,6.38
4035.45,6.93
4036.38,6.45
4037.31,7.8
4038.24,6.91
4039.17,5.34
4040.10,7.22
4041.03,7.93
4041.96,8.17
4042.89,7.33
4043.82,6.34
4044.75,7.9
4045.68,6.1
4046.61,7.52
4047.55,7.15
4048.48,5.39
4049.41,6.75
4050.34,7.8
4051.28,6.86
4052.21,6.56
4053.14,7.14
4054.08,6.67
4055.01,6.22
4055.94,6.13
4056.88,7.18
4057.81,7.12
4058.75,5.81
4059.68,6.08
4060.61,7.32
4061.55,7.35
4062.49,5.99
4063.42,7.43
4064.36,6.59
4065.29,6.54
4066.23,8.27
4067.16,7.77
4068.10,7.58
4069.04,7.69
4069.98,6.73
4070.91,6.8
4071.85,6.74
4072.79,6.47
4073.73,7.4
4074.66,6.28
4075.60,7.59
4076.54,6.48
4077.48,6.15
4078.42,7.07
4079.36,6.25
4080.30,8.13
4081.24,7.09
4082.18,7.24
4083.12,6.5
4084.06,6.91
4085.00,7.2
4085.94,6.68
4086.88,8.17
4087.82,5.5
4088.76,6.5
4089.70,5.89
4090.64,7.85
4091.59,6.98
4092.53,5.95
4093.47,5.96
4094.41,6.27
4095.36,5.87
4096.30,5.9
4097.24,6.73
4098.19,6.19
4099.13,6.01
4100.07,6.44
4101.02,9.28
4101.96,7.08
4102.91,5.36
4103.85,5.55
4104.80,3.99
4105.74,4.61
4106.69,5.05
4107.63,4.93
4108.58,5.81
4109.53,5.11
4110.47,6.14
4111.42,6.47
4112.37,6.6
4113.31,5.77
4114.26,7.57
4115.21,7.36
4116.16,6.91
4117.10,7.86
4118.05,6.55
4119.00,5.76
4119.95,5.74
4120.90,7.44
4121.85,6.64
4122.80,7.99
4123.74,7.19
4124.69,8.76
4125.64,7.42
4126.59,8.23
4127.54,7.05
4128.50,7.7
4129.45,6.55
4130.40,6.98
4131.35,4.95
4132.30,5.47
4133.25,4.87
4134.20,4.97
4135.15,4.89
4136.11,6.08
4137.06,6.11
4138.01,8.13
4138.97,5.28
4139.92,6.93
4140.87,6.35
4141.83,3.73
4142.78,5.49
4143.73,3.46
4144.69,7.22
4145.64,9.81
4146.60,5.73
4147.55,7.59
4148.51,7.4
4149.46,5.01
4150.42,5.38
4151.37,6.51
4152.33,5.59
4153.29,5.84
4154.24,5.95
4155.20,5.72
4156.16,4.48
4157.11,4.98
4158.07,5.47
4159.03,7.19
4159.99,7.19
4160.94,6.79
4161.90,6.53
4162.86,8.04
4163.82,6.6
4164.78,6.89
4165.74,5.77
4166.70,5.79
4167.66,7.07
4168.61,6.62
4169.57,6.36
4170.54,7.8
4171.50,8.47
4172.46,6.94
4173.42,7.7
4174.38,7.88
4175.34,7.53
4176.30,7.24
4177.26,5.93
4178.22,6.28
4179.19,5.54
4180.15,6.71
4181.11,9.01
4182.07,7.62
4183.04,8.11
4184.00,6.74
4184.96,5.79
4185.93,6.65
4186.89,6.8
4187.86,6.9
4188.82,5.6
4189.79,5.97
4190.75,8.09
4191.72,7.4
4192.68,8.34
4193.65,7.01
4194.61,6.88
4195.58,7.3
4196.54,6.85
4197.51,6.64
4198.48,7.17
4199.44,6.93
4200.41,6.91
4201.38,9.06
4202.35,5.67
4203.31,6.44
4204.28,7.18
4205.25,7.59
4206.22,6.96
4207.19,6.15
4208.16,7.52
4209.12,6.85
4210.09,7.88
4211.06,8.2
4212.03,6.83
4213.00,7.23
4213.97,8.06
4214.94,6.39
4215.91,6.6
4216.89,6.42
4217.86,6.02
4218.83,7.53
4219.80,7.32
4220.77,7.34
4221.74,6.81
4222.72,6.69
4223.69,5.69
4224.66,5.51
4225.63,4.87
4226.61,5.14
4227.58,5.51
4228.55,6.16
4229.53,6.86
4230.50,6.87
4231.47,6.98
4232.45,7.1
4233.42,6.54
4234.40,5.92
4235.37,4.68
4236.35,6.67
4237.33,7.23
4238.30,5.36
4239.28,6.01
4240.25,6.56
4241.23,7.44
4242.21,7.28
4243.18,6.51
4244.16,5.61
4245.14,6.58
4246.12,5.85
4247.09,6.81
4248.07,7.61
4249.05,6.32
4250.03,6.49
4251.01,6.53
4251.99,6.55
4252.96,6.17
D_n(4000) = 1.25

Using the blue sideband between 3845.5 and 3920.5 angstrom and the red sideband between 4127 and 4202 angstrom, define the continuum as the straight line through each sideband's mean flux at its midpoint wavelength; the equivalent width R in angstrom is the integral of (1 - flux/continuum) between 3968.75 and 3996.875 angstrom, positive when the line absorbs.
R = 1.7 angstrom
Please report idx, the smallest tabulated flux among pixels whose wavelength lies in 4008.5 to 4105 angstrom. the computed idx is 3.99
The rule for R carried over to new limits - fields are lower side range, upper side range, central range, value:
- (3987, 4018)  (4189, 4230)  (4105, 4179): 3.2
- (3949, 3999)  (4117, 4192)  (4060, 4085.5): -3.7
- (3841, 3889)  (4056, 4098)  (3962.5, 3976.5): 4.3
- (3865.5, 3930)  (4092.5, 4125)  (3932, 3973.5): 6.1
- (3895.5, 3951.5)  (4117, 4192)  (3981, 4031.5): -4.8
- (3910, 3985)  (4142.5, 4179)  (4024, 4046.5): -3.6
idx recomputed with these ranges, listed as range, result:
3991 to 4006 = 4.6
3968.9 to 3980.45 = 3.86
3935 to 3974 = 3.03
